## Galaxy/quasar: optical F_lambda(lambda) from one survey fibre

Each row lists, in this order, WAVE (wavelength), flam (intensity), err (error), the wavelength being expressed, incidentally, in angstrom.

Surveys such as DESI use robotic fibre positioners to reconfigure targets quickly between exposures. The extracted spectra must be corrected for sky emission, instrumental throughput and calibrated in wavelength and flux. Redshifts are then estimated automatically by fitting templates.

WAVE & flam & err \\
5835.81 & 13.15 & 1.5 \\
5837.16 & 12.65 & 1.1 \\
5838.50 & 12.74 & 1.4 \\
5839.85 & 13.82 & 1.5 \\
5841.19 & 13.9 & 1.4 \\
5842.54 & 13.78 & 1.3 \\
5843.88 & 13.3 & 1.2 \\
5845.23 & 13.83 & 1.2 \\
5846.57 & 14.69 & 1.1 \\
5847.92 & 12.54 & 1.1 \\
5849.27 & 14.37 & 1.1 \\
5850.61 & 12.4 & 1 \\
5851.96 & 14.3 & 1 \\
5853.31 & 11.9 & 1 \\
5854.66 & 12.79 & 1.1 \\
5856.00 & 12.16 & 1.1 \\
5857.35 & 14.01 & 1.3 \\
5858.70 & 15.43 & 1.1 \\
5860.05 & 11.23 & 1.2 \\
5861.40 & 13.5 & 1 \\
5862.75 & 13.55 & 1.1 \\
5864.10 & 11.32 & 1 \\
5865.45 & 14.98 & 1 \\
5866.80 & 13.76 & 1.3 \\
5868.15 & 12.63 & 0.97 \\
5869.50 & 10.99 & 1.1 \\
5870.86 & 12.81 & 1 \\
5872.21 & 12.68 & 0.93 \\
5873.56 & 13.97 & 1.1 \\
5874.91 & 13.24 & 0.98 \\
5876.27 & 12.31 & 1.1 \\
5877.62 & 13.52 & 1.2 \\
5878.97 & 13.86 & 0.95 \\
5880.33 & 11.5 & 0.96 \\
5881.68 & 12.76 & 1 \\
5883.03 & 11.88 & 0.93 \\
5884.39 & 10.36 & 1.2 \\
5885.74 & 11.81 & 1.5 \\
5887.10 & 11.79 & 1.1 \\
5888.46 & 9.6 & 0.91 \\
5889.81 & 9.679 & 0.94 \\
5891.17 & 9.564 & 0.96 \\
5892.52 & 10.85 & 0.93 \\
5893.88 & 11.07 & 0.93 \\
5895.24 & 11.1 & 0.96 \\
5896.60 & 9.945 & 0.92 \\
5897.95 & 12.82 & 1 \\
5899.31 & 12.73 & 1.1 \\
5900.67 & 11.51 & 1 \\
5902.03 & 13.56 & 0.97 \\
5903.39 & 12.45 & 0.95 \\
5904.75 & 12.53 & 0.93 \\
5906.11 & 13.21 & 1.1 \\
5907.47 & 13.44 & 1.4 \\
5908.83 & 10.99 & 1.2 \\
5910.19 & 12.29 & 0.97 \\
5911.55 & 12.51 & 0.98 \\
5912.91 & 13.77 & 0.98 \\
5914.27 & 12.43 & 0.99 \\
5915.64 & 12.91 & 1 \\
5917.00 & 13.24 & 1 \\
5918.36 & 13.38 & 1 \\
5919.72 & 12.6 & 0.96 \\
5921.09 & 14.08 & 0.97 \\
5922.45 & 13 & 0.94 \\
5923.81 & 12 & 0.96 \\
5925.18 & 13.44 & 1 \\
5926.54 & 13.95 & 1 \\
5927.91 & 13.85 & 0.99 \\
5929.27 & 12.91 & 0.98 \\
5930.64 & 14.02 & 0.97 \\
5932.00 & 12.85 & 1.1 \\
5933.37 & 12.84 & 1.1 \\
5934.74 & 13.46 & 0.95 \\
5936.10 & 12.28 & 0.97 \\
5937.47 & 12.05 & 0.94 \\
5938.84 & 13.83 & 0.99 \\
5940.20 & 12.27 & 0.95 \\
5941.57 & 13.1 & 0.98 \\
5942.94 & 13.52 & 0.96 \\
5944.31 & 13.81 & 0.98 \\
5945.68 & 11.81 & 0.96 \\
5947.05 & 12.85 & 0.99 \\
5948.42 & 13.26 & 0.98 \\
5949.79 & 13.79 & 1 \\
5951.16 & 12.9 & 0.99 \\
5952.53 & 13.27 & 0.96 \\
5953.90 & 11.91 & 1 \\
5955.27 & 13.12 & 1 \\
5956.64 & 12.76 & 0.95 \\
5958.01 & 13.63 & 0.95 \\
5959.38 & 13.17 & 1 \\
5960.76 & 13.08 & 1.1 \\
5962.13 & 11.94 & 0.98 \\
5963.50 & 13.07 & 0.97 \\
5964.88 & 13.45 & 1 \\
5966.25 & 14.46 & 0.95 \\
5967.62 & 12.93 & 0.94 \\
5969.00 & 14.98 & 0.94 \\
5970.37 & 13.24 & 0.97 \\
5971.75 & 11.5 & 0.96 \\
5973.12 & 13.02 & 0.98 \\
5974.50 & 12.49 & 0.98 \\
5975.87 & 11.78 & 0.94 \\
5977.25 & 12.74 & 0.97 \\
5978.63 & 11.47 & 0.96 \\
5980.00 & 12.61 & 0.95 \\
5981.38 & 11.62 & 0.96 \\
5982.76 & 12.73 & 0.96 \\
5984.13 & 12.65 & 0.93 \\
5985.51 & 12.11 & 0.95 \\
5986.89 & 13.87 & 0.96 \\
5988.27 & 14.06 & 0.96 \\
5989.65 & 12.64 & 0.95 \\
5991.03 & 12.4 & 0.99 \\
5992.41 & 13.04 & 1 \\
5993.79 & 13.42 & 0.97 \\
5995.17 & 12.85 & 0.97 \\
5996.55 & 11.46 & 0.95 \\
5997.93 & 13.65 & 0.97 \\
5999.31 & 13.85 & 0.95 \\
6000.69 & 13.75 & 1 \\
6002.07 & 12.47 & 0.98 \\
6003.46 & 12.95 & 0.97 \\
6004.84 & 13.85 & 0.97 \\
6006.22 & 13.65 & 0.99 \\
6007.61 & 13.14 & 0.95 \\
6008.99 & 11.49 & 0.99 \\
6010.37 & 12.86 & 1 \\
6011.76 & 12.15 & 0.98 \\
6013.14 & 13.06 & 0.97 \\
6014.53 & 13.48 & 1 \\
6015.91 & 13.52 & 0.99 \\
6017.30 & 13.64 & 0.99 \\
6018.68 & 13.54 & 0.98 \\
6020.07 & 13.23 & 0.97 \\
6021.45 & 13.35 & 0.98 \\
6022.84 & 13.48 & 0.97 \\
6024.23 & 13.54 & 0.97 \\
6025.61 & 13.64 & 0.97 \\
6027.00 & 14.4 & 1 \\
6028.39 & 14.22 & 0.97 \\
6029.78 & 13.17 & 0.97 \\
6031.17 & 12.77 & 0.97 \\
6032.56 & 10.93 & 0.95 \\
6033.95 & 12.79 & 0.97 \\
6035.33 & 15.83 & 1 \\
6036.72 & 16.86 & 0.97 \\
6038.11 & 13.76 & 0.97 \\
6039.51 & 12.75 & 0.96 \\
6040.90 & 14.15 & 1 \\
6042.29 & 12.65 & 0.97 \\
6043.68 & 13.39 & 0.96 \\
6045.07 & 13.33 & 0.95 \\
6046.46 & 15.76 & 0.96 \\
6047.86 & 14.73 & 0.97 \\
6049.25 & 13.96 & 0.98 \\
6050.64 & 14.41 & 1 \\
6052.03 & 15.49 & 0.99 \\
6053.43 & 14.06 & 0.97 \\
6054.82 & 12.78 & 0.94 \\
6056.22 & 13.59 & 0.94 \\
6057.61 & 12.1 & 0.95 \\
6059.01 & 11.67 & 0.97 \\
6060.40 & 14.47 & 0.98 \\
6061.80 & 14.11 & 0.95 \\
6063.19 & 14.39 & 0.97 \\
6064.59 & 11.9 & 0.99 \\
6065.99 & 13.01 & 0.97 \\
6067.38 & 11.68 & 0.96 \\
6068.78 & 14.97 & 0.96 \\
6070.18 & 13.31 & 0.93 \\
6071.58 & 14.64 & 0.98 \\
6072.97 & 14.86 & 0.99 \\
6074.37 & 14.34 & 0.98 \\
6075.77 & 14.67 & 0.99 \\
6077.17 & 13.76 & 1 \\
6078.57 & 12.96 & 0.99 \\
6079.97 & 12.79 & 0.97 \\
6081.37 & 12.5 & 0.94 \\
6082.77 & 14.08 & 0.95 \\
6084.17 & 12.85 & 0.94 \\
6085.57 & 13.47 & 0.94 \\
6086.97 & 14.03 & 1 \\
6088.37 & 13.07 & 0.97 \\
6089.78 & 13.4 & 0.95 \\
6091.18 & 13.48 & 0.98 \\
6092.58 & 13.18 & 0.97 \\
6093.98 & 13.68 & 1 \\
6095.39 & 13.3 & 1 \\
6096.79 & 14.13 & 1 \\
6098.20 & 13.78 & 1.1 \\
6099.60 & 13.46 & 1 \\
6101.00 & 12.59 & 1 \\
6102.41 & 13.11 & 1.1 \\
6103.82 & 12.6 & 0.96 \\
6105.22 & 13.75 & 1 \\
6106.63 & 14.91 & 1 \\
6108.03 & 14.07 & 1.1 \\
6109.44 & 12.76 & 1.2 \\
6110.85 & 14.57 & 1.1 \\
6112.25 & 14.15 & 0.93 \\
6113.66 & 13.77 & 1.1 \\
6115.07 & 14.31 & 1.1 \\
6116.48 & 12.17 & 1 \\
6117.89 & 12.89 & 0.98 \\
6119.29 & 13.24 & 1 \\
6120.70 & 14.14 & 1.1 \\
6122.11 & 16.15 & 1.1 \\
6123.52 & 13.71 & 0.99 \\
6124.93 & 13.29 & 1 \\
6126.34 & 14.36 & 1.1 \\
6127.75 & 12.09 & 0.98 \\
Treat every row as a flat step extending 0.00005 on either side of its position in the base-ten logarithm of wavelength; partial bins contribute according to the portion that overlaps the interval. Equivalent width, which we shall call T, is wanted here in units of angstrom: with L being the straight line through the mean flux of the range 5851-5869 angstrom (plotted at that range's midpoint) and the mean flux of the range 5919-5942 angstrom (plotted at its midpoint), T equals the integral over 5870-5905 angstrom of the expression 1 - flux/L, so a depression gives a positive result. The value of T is 3.27 angstrom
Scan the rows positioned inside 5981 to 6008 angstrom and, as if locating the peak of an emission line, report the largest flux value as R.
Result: 14.06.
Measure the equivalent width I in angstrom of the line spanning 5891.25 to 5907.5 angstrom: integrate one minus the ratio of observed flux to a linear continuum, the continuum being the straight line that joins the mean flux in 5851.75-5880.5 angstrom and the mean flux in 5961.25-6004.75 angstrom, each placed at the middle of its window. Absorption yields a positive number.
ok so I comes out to 1.3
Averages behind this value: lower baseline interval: 13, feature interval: 12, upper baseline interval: 12.9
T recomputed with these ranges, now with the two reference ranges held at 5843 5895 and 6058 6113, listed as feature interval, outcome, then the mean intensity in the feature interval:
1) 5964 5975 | -0.2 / 13.3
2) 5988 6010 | 0.2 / 13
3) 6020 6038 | -0.6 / 13.7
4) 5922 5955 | -0.5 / 13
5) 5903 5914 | 0.1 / 12.7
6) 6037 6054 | -1.0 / 14.1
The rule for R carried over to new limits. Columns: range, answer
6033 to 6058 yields 16.86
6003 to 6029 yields 14.4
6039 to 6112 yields 15.76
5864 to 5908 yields 14.98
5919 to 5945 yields 14.08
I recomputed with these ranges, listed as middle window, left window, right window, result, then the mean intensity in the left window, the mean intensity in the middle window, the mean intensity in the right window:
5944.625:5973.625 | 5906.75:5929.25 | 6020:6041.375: 0.40 angstrom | 13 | 13.1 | 13.7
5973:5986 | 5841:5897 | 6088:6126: 0.73 angstrom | 12.5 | 12.3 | 13.6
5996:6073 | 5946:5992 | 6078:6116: -1.76 angstrom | 12.9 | 13.5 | 13.5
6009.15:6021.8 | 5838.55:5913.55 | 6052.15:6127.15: 0.10 angstrom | 12.6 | 13.1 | 13.6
